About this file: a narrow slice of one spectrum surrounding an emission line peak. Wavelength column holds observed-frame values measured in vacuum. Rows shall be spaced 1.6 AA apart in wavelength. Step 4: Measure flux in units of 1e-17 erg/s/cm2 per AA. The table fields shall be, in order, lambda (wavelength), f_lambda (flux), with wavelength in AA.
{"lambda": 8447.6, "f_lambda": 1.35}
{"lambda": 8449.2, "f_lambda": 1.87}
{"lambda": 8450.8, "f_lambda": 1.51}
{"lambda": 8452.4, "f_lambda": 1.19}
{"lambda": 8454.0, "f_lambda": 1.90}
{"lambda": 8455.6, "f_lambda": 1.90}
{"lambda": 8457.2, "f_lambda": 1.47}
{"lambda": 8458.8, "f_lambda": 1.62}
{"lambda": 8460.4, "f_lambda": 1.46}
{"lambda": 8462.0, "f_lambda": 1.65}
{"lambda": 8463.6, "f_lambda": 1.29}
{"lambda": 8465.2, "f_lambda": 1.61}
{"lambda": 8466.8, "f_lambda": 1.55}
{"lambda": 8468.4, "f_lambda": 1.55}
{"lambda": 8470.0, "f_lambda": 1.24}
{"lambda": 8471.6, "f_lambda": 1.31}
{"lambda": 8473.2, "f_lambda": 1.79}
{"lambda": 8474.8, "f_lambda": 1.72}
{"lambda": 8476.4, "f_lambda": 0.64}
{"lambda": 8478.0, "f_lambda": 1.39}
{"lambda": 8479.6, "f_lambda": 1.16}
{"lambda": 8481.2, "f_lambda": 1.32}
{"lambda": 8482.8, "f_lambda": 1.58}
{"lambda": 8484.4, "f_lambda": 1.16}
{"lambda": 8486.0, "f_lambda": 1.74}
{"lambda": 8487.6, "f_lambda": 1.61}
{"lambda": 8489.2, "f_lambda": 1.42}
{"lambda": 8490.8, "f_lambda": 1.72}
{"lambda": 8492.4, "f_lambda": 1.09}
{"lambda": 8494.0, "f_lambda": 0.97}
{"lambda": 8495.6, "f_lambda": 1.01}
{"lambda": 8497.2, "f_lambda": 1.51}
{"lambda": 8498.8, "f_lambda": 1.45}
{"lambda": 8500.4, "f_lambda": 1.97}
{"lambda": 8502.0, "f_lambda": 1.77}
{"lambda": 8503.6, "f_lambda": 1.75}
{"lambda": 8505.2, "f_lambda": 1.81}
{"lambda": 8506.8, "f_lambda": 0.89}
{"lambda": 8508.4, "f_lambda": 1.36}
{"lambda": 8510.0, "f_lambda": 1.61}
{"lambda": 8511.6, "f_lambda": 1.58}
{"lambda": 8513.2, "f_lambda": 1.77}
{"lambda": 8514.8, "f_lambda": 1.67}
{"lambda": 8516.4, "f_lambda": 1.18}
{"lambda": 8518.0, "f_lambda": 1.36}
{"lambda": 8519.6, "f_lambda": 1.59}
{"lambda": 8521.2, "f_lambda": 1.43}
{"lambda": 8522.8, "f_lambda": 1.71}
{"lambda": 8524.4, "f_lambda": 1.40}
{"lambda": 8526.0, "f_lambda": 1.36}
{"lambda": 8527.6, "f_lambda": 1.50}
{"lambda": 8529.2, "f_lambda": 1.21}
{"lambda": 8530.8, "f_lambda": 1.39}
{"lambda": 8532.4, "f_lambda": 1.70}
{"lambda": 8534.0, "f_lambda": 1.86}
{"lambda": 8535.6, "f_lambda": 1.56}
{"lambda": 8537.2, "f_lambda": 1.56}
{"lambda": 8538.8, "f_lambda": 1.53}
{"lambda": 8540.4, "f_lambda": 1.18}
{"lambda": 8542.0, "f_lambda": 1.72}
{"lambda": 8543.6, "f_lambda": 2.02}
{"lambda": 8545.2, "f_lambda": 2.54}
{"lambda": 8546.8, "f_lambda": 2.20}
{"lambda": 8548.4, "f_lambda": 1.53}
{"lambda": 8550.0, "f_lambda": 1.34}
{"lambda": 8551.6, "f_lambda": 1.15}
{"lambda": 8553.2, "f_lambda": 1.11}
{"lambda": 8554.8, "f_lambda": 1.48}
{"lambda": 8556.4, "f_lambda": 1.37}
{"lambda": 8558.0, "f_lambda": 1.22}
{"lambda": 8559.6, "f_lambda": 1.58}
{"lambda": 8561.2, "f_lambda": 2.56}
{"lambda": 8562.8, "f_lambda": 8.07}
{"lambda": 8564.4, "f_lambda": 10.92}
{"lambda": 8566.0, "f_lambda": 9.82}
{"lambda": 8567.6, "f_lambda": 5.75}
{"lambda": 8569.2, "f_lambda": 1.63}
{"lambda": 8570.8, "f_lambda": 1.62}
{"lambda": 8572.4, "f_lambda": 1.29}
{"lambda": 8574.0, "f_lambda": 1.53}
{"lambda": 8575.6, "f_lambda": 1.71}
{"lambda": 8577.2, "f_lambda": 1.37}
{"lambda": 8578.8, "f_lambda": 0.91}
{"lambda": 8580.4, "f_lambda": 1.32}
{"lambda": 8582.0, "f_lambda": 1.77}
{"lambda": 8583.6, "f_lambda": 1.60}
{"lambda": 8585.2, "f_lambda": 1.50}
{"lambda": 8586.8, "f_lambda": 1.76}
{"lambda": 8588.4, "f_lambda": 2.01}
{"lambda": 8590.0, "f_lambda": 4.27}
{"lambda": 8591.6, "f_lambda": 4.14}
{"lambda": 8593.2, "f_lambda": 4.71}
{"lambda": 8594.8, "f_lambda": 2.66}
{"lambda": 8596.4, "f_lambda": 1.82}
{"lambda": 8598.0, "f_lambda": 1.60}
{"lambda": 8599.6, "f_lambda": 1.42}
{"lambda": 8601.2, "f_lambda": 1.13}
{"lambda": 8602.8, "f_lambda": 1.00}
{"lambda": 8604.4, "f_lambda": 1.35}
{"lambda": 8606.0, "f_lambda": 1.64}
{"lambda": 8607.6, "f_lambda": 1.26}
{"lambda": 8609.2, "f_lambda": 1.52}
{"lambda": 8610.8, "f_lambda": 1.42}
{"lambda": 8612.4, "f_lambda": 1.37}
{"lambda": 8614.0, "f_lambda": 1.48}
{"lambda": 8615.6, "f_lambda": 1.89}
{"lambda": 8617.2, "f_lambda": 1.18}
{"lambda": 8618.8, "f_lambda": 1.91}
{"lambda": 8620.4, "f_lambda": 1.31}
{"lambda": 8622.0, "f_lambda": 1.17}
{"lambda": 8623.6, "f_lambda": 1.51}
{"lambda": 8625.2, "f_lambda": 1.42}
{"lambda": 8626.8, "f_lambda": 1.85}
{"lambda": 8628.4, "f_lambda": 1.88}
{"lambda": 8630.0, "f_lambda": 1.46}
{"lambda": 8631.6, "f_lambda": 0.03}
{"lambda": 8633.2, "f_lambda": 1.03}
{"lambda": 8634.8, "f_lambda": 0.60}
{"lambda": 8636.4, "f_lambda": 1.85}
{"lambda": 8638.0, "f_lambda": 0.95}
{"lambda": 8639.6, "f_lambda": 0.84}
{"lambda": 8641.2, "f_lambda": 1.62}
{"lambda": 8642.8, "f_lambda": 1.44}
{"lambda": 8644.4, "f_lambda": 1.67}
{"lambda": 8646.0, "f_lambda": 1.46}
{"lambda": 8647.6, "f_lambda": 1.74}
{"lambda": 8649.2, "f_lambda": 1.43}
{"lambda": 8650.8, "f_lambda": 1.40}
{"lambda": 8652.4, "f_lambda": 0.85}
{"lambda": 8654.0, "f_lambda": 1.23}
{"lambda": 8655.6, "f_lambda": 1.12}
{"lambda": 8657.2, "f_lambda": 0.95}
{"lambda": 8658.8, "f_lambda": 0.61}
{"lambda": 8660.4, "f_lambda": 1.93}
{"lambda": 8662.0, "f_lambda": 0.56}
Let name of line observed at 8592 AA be [N II] 6583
